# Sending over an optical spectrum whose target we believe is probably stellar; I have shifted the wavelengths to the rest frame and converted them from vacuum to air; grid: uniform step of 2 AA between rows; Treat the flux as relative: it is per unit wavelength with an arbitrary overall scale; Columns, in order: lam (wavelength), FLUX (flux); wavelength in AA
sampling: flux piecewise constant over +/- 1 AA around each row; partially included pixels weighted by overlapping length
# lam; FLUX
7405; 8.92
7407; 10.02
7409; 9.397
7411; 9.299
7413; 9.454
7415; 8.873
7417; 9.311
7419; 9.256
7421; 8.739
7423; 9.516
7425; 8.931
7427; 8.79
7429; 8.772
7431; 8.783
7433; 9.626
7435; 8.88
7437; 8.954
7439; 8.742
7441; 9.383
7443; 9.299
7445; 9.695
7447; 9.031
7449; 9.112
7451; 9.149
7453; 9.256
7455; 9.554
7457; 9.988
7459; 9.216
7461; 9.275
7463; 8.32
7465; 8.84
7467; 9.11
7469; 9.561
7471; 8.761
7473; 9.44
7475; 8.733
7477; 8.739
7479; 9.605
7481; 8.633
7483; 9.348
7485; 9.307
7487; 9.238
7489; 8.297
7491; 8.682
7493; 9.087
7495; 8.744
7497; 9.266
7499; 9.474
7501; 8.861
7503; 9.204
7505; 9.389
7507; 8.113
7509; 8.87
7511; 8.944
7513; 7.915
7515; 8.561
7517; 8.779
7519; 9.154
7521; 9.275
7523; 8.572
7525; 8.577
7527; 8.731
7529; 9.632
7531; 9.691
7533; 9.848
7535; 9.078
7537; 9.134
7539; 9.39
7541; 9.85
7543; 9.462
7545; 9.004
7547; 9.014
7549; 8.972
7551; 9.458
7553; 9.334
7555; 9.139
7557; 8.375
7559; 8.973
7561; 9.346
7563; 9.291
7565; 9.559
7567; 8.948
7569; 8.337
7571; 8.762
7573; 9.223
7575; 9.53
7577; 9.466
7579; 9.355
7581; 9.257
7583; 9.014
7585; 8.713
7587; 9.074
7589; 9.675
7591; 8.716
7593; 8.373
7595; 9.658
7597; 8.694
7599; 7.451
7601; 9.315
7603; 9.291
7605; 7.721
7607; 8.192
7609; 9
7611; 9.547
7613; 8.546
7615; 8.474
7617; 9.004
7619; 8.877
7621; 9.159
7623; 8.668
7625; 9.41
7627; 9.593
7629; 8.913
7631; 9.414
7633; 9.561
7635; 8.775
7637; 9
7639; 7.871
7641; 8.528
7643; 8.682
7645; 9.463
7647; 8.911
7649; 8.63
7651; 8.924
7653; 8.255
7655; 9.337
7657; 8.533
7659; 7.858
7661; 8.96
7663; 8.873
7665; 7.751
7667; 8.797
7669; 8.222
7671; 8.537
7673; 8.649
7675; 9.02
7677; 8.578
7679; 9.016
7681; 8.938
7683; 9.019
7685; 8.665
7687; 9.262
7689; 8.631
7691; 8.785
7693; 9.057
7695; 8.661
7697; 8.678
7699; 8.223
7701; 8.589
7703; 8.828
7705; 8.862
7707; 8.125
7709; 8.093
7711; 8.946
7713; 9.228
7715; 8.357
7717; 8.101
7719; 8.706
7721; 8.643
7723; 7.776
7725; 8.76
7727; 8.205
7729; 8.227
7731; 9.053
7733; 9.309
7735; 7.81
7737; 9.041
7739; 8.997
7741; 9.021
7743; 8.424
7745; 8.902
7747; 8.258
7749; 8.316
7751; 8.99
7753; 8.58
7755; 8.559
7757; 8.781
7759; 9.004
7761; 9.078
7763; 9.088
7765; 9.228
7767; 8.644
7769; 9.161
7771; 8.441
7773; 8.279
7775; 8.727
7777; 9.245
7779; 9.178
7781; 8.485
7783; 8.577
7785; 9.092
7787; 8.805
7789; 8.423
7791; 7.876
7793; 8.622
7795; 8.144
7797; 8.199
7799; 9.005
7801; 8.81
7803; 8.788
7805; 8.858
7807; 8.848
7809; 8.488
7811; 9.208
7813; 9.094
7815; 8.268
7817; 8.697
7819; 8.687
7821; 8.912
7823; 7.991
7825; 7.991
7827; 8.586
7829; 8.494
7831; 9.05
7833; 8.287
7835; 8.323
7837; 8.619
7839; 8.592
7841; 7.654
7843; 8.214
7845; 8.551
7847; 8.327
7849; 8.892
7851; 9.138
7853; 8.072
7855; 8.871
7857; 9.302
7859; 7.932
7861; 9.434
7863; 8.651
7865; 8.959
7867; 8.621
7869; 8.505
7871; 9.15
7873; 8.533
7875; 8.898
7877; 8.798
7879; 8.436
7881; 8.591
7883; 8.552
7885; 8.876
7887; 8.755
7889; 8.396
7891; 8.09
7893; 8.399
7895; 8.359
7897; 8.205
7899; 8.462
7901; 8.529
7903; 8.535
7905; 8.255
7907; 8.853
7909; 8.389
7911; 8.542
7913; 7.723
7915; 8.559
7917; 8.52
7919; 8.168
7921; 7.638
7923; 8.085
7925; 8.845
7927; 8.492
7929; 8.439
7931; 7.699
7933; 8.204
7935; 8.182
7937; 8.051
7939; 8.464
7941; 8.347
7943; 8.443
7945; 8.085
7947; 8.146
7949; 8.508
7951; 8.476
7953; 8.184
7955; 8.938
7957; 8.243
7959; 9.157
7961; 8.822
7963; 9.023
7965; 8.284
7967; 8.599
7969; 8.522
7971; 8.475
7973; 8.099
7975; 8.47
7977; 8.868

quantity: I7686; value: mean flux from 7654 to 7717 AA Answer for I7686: 8.67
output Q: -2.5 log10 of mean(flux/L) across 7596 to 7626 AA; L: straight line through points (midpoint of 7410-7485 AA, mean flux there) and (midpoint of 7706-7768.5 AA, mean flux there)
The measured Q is 0.01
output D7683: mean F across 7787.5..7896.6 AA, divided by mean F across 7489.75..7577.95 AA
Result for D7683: 0.9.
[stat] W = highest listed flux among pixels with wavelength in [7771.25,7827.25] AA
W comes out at 9.245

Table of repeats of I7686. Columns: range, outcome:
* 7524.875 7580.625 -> 9.21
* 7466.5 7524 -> 8.95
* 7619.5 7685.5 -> 8.8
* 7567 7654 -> 8.91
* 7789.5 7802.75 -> 8.46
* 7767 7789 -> 8.77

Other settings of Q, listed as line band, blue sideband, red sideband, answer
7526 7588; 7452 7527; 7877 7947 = -0.04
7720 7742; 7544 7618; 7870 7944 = 0.01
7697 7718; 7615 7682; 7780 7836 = 0.02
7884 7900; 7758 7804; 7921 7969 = 0.01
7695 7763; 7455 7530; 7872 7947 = 0.00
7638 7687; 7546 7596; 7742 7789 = 0.03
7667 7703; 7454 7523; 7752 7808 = 0.01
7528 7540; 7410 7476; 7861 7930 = -0.05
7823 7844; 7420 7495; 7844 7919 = 0.04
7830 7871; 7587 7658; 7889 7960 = -0.02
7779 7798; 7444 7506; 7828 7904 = 0.02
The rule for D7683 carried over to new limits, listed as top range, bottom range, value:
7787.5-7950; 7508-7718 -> 0.96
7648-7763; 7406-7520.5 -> 0.95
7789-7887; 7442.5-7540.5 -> 0.95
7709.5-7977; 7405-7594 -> 0.94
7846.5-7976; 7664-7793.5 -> 0.98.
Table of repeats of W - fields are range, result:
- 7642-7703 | 9.463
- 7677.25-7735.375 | 9.309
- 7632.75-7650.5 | 9.561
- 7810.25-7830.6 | 9.208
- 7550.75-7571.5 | 9.559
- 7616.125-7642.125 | 9.593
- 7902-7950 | 8.853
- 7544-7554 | 9.458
